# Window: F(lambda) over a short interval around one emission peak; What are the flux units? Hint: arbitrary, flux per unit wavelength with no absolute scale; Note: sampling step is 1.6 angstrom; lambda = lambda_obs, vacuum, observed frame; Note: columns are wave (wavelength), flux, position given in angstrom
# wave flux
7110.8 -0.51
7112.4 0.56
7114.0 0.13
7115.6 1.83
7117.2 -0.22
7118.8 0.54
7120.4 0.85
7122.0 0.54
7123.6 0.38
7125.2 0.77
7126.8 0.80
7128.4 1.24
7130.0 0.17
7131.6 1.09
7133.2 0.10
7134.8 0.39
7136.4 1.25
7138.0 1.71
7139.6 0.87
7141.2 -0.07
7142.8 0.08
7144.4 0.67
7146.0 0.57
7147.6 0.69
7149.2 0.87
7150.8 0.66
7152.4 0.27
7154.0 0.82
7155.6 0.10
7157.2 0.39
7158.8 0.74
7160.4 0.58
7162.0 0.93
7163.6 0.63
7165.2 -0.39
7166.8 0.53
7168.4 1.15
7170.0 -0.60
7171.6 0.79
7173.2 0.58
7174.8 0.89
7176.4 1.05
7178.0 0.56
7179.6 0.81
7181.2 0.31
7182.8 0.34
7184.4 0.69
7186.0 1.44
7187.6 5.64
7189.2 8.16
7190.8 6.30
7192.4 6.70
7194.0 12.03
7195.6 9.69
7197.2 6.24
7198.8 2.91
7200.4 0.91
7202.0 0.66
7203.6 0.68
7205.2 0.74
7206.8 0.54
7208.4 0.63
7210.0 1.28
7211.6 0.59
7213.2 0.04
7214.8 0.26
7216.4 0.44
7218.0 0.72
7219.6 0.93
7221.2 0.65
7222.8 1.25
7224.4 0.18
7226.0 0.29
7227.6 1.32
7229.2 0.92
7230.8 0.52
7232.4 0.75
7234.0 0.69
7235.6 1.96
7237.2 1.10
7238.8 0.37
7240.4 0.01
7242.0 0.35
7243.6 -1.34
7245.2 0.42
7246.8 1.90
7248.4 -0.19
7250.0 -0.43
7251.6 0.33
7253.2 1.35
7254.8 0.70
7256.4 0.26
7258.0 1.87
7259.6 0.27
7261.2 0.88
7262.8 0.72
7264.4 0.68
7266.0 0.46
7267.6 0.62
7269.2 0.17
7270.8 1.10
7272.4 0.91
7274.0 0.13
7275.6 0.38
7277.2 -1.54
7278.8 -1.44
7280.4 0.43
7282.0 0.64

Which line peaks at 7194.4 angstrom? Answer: [O II]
